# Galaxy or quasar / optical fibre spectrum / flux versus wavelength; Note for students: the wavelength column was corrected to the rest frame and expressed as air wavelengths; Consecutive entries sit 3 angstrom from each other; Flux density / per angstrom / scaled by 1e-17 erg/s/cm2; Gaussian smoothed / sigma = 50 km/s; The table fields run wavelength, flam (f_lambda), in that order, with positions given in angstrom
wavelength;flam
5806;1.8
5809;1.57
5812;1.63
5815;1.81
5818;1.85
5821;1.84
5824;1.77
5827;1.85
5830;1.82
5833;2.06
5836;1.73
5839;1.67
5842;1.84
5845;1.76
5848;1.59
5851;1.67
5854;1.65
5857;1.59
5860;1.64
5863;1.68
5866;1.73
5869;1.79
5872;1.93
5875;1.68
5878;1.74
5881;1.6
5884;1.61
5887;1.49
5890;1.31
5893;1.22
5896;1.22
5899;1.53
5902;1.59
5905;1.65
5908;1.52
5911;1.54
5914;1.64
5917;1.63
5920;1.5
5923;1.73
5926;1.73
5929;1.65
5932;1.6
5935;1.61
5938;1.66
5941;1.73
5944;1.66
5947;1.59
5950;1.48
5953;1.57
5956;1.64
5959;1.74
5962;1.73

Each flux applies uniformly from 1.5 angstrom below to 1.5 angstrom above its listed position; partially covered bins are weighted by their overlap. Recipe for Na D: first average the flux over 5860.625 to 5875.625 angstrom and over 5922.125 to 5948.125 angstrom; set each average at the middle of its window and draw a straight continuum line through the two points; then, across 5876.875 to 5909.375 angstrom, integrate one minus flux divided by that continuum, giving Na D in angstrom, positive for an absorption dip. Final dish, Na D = 4.3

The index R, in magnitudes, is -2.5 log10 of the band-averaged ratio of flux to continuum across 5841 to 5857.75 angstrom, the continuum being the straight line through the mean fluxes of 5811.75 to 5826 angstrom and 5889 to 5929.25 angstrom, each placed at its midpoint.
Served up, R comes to 0.015 mag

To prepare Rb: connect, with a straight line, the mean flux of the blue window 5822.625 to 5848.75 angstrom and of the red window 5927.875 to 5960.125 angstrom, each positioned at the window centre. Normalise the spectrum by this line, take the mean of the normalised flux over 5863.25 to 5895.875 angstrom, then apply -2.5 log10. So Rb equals 0.09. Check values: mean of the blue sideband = 1.79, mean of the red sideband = 1.63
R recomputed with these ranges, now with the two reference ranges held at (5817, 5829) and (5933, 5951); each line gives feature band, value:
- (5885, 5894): 0.25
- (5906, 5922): 0.07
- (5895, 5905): 0.14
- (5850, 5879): 0.03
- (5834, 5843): 0.03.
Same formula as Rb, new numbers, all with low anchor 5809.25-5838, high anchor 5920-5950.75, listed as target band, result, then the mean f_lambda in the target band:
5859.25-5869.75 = 0.02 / 1.71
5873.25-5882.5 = 0.03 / 1.68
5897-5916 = 0.08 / 1.57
